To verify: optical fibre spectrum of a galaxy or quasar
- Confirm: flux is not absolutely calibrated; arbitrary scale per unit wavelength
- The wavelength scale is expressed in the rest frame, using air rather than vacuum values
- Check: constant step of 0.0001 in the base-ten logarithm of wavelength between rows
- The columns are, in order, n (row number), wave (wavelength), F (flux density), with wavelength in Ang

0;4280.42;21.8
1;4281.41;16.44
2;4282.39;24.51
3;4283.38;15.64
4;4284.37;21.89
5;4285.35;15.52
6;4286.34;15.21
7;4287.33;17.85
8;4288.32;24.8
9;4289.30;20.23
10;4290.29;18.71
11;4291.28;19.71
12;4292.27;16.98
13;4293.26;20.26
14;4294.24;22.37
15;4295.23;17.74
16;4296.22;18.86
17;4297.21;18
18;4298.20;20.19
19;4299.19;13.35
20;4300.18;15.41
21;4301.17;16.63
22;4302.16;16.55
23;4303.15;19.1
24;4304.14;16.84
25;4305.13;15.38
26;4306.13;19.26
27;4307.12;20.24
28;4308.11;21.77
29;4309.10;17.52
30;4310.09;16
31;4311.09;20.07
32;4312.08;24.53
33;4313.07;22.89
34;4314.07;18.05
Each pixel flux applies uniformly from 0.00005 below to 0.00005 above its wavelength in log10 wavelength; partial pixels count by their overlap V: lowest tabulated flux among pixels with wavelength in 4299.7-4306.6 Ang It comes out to 15.38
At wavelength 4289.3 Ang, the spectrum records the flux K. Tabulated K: 20.23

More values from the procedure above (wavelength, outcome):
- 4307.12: 20.24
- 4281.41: 16.44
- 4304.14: 16.84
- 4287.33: 17.85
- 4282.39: 24.51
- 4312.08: 24.53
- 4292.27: 16.98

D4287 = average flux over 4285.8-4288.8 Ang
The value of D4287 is 19.2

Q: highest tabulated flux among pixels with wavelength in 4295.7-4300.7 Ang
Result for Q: 20.19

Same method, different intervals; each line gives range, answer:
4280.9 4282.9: 24.51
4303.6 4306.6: 19.26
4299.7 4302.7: 16.63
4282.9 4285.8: 21.89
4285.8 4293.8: 24.8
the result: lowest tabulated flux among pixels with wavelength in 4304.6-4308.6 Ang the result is 15.38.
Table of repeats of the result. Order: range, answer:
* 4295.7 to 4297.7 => 18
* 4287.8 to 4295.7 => 16.98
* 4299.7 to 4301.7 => 15.41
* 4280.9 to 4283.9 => 15.64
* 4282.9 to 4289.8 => 15.21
